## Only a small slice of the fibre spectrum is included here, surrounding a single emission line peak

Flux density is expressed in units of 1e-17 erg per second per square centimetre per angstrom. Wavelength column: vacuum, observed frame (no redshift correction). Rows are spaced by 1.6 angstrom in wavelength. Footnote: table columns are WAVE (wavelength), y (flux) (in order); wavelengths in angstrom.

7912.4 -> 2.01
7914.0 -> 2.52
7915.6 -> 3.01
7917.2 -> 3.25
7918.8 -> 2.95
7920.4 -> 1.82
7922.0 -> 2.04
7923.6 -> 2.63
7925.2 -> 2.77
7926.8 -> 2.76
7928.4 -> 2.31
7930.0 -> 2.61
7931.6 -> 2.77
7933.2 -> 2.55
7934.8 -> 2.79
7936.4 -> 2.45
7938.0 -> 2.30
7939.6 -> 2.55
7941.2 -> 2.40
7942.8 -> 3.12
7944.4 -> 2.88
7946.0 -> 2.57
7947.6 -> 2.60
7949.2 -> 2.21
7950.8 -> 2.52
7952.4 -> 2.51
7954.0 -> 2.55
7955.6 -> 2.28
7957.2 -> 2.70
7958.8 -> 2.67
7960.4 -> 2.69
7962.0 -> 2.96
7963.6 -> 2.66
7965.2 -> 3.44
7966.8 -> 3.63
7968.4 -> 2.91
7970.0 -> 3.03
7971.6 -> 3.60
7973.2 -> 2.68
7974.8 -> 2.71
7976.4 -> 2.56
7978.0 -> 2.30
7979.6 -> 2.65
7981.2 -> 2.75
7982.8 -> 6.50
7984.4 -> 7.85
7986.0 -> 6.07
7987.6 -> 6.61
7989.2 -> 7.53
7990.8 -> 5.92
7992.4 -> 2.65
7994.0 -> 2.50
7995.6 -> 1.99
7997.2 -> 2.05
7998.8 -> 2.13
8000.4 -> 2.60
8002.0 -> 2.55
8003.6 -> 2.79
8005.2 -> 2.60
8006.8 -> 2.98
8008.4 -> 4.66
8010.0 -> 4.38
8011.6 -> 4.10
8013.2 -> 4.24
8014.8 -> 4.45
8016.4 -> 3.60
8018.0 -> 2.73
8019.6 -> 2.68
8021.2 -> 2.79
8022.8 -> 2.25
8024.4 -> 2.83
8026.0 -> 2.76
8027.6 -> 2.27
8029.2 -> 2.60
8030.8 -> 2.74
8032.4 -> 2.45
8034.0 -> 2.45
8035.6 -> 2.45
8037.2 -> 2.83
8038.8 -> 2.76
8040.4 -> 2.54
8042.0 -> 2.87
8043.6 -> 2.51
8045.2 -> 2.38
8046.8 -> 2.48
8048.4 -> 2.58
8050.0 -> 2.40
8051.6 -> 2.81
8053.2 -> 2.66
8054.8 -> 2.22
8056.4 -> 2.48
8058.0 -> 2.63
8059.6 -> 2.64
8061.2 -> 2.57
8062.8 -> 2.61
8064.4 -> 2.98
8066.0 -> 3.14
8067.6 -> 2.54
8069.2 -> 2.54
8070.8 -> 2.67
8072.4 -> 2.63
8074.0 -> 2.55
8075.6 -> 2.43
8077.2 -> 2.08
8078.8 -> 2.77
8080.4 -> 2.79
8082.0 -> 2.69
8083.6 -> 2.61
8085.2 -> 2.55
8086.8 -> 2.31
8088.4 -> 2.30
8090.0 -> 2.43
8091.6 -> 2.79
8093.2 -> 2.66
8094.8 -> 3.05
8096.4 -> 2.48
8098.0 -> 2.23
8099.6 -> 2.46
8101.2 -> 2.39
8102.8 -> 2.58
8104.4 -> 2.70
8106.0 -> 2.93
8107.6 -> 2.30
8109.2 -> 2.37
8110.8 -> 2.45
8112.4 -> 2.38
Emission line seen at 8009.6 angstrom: [N II]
